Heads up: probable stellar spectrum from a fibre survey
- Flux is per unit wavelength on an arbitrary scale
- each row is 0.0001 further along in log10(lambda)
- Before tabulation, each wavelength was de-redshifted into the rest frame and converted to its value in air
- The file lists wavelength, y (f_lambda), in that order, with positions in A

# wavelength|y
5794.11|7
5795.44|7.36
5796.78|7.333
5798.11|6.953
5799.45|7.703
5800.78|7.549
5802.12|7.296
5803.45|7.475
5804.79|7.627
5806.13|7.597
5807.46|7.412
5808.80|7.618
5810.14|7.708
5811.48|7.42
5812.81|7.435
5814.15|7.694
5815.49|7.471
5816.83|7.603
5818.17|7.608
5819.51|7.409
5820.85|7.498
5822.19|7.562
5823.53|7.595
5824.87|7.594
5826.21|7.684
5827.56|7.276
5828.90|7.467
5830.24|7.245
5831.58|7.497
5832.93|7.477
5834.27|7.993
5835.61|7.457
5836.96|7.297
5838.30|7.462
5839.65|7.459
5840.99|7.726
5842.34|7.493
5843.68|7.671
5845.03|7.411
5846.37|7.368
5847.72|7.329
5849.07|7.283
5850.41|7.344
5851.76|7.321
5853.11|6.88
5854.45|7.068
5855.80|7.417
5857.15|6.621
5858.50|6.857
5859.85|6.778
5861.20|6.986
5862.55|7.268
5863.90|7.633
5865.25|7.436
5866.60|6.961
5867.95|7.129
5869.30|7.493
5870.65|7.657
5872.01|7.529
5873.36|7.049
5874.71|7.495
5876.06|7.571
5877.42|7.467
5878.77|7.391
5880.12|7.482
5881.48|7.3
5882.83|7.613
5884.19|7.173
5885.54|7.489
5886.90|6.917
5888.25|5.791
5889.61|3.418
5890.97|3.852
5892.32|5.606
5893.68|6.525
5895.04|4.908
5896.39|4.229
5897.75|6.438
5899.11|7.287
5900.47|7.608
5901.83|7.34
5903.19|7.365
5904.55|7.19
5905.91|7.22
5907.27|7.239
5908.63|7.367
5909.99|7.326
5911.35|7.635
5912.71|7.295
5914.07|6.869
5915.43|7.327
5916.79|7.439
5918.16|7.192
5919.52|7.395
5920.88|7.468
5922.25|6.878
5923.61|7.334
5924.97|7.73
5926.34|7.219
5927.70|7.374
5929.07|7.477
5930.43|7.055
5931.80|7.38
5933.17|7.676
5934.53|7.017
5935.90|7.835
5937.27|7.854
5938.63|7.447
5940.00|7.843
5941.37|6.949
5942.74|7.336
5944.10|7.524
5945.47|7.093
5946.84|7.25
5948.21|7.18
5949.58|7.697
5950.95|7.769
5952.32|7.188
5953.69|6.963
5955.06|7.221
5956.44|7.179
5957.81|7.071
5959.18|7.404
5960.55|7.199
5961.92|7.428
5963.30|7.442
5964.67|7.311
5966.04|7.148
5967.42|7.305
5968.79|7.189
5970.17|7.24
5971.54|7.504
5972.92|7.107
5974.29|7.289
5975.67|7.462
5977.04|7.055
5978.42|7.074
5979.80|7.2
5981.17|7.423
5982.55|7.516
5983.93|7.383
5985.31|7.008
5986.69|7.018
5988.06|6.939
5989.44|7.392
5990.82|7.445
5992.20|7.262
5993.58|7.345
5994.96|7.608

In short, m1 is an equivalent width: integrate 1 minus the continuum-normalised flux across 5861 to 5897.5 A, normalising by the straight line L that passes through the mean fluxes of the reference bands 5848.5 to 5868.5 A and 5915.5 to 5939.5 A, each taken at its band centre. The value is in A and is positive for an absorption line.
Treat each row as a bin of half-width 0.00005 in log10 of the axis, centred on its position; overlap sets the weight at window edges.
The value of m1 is 2.5 A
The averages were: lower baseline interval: 7.13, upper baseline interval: 7.4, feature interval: 6.71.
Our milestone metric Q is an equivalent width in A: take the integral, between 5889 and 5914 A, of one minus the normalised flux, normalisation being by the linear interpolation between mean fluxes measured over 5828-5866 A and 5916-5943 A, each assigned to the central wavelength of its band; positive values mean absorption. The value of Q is 3.1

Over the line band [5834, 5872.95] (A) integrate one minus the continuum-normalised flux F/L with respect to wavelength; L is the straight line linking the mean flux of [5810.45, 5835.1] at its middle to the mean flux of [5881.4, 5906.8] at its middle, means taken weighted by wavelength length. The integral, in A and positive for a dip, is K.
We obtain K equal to -1.6 A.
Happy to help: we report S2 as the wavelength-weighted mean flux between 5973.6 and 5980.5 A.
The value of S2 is 7.22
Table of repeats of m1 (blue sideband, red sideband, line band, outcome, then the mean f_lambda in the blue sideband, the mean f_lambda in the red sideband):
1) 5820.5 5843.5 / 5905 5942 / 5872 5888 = 0.2 A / 7.52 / 7.36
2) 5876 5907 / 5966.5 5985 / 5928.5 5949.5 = -1.3 A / 6.56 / 7.28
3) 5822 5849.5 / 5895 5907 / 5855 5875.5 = -0.2 A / 7.49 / 6.73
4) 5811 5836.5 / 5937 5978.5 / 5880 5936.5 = 3.7 A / 7.52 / 7.31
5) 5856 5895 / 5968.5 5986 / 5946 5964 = -0.3 A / 6.85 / 7.26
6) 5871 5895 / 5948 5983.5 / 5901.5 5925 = -1.4 A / 6.65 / 7.29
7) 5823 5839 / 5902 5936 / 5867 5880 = 0.0 A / 7.5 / 7.32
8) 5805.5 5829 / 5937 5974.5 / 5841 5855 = 0.3 A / 7.54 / 7.32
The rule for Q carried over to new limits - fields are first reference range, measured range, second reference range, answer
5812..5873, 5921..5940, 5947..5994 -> -0.3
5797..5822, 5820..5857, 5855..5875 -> -0.4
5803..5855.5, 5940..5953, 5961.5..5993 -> -0.1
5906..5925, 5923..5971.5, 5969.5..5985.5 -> -0.4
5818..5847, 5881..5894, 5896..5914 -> 1.9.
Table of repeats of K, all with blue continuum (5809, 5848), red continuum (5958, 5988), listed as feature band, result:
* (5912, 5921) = 0.1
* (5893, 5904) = 1.4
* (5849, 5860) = 0.6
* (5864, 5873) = 0.1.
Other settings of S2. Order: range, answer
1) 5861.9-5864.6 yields 7.45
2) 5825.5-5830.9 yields 7.42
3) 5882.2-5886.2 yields 7.42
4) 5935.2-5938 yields 7.84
